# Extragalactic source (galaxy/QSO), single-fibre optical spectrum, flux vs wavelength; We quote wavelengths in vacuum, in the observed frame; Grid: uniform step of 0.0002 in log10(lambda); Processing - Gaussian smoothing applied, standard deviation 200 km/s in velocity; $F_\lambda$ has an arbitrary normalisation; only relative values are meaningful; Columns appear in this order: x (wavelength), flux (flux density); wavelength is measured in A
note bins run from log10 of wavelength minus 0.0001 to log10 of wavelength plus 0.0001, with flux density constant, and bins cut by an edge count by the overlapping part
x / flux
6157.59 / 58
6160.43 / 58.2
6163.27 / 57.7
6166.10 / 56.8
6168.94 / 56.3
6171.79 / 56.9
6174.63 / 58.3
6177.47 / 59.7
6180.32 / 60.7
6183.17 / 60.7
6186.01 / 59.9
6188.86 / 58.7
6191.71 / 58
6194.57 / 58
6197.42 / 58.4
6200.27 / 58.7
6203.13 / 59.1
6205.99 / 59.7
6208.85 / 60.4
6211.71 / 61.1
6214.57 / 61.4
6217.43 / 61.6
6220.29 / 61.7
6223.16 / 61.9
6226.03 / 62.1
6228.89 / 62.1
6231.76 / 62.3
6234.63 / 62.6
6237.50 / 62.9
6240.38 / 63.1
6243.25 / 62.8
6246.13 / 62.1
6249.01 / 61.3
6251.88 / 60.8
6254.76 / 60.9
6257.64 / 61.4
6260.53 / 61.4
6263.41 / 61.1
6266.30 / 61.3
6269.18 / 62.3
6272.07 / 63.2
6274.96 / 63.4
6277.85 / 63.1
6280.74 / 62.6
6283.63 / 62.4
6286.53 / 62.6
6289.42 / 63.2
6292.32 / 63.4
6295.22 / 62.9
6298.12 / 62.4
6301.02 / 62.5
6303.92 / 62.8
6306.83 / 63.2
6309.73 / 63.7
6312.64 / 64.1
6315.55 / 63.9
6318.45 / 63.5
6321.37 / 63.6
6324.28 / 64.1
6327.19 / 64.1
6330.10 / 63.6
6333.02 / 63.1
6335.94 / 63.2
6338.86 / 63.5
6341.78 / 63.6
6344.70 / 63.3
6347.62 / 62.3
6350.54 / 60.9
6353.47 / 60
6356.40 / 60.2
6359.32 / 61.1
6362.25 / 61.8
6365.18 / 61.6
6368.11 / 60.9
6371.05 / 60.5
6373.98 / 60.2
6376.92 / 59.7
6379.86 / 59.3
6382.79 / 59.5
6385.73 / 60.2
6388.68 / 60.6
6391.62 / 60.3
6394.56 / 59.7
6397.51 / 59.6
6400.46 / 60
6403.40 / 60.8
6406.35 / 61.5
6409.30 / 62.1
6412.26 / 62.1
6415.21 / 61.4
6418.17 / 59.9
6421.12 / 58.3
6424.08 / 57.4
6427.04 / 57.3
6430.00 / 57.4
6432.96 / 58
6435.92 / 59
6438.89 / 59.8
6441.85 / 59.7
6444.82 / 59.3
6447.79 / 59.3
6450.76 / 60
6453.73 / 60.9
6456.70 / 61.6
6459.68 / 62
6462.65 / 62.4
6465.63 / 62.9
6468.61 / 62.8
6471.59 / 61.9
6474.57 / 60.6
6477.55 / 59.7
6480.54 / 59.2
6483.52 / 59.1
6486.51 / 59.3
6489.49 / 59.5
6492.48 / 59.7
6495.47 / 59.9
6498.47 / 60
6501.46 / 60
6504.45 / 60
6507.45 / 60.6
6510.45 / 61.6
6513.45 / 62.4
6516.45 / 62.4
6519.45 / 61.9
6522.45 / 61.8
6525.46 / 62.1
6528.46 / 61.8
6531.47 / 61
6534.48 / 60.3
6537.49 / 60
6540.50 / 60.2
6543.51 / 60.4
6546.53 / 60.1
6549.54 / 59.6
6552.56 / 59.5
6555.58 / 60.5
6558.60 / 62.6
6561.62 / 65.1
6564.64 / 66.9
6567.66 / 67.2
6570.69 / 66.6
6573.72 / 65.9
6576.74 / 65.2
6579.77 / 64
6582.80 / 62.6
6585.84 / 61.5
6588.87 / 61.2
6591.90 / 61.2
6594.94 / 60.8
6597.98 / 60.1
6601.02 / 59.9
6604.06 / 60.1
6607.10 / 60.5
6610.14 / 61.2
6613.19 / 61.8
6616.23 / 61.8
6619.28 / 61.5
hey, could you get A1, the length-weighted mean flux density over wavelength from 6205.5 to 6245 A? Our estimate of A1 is 61.9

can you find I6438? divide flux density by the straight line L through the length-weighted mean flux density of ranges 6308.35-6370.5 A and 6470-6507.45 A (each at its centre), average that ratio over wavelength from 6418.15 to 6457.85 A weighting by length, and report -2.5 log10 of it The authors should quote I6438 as 0.03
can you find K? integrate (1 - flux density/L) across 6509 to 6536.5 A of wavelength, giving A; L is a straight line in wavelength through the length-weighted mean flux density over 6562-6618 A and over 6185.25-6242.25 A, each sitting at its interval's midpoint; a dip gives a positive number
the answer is 0.31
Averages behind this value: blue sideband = 60.7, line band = 61.7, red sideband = 62.7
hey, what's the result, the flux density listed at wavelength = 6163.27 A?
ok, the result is 57.7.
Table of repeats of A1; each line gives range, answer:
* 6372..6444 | 59.7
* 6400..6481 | 60.3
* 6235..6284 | 62.1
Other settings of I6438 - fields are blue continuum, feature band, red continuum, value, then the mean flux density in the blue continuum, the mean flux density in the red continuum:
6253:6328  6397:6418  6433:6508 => 0.002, 62.8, 60.3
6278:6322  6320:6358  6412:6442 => -0.015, 63.1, 59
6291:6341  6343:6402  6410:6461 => 0.018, 63.4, 59.6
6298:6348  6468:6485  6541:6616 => 0.040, 63.4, 62.2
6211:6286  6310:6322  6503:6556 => -0.034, 62.1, 60.9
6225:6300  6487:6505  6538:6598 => 0.048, 62.3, 62.6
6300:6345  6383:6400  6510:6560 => 0.048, 63.5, 61.1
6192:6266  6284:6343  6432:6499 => -0.044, 61.1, 60.3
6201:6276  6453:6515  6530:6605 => 0.022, 61.7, 62.1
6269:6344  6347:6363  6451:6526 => 0.029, 63.2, 60.9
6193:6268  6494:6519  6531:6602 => 0.020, 61.2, 62.2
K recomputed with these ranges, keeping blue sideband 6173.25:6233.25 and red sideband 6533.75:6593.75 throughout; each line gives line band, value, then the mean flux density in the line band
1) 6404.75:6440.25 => 1.2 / 59.5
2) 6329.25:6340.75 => -0.4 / 63.3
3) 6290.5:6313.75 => -0.9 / 63.1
